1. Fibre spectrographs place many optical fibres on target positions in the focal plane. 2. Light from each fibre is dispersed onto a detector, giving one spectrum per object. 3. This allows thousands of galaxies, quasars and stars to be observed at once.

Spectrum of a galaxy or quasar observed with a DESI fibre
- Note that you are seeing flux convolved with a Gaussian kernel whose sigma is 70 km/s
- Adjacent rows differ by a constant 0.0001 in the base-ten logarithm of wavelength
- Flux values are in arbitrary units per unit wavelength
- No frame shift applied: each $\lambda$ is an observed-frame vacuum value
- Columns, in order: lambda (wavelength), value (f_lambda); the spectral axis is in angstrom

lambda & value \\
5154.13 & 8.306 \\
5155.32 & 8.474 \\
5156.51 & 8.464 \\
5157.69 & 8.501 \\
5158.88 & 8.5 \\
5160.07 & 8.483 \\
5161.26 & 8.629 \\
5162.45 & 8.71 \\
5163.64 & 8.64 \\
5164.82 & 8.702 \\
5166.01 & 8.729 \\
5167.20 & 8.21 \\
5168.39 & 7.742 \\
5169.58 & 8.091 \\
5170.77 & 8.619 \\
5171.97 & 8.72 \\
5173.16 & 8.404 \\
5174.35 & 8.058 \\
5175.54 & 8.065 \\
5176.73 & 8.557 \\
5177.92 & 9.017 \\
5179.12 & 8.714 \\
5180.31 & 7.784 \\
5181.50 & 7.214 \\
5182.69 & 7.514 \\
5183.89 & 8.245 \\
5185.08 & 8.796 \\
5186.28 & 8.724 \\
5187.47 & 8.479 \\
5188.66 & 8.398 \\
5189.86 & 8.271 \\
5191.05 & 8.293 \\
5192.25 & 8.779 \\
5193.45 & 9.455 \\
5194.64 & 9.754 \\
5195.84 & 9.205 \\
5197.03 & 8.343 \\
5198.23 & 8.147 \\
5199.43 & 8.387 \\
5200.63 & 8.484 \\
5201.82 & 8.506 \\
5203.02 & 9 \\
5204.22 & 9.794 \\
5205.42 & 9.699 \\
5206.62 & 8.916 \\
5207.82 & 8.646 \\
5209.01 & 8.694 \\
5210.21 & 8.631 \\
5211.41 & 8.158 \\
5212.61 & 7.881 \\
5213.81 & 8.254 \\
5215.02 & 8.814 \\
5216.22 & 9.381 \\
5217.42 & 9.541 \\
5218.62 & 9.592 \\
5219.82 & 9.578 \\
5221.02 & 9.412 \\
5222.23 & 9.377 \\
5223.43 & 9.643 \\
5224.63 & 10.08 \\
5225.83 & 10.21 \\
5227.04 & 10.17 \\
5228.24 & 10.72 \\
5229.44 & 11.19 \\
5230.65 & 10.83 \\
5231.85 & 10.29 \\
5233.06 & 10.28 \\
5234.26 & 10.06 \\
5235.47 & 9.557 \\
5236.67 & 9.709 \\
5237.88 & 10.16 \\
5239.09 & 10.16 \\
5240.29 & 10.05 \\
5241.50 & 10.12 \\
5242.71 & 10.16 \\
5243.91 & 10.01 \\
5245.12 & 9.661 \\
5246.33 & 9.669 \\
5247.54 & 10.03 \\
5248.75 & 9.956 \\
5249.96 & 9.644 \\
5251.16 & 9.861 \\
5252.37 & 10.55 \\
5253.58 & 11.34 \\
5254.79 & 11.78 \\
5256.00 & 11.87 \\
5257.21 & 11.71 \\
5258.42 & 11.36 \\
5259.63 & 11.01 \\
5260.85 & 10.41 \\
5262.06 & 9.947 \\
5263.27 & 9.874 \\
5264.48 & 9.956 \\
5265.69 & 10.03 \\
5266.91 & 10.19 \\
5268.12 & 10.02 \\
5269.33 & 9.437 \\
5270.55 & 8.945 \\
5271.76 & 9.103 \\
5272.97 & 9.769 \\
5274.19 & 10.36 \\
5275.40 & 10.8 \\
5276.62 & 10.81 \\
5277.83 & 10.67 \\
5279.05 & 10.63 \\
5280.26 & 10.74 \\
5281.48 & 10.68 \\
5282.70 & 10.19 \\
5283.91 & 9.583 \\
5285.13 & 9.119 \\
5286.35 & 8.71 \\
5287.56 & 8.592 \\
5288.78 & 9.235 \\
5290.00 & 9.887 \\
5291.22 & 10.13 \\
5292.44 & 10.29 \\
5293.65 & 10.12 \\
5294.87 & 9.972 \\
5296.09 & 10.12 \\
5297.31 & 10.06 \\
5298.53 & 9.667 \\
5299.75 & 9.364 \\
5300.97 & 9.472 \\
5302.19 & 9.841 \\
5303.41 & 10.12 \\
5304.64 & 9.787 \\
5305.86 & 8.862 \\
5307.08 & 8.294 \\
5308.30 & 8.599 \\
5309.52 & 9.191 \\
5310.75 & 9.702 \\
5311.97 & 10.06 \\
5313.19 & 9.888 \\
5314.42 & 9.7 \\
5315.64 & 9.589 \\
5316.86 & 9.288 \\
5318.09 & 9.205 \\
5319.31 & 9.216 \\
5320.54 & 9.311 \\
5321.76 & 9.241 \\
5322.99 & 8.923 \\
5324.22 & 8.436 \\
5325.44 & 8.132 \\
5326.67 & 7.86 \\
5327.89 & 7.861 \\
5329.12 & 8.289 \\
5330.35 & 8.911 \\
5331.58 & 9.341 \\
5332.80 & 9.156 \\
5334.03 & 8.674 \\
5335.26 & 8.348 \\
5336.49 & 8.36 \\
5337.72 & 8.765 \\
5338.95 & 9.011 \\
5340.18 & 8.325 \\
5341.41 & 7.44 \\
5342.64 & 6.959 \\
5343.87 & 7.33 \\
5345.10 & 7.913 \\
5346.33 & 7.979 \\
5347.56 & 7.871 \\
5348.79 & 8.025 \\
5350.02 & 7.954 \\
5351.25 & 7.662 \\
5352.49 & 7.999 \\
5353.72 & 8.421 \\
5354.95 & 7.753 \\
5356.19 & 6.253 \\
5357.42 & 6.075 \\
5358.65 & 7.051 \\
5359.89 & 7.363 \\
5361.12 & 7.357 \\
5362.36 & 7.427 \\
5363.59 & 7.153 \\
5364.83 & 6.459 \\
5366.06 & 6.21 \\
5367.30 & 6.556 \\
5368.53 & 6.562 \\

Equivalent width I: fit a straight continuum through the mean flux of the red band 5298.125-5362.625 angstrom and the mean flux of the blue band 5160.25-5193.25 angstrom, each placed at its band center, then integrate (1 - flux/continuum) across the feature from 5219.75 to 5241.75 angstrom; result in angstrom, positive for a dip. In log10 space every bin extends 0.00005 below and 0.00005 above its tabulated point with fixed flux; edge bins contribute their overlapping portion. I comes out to -4.3 angstrom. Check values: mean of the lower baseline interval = 8.39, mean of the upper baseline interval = 8.52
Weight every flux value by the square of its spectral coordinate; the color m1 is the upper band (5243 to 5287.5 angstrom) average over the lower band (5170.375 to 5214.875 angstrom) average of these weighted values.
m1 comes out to 1.23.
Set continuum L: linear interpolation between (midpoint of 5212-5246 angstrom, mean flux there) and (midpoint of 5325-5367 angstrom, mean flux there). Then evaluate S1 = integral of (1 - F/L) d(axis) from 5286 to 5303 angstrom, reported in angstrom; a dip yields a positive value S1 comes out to -2.0 angstrom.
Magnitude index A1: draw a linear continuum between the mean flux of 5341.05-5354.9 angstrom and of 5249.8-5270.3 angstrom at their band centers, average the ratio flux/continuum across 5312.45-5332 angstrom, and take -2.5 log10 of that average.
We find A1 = -0.04 mag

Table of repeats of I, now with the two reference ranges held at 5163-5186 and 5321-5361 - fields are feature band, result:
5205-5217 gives -0.7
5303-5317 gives -2.3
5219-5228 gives -1.7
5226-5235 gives -2.5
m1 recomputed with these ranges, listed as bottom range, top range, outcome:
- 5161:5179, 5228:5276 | 1.25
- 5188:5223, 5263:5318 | 1.14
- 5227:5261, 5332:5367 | 0.77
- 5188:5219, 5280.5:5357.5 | 1.06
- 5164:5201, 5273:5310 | 1.21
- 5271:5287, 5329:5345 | 0.85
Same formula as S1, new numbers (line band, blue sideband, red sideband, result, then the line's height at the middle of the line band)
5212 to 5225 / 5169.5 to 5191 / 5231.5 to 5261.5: 0.40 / 9.51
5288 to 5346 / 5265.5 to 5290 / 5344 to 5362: -2.66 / 8.66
